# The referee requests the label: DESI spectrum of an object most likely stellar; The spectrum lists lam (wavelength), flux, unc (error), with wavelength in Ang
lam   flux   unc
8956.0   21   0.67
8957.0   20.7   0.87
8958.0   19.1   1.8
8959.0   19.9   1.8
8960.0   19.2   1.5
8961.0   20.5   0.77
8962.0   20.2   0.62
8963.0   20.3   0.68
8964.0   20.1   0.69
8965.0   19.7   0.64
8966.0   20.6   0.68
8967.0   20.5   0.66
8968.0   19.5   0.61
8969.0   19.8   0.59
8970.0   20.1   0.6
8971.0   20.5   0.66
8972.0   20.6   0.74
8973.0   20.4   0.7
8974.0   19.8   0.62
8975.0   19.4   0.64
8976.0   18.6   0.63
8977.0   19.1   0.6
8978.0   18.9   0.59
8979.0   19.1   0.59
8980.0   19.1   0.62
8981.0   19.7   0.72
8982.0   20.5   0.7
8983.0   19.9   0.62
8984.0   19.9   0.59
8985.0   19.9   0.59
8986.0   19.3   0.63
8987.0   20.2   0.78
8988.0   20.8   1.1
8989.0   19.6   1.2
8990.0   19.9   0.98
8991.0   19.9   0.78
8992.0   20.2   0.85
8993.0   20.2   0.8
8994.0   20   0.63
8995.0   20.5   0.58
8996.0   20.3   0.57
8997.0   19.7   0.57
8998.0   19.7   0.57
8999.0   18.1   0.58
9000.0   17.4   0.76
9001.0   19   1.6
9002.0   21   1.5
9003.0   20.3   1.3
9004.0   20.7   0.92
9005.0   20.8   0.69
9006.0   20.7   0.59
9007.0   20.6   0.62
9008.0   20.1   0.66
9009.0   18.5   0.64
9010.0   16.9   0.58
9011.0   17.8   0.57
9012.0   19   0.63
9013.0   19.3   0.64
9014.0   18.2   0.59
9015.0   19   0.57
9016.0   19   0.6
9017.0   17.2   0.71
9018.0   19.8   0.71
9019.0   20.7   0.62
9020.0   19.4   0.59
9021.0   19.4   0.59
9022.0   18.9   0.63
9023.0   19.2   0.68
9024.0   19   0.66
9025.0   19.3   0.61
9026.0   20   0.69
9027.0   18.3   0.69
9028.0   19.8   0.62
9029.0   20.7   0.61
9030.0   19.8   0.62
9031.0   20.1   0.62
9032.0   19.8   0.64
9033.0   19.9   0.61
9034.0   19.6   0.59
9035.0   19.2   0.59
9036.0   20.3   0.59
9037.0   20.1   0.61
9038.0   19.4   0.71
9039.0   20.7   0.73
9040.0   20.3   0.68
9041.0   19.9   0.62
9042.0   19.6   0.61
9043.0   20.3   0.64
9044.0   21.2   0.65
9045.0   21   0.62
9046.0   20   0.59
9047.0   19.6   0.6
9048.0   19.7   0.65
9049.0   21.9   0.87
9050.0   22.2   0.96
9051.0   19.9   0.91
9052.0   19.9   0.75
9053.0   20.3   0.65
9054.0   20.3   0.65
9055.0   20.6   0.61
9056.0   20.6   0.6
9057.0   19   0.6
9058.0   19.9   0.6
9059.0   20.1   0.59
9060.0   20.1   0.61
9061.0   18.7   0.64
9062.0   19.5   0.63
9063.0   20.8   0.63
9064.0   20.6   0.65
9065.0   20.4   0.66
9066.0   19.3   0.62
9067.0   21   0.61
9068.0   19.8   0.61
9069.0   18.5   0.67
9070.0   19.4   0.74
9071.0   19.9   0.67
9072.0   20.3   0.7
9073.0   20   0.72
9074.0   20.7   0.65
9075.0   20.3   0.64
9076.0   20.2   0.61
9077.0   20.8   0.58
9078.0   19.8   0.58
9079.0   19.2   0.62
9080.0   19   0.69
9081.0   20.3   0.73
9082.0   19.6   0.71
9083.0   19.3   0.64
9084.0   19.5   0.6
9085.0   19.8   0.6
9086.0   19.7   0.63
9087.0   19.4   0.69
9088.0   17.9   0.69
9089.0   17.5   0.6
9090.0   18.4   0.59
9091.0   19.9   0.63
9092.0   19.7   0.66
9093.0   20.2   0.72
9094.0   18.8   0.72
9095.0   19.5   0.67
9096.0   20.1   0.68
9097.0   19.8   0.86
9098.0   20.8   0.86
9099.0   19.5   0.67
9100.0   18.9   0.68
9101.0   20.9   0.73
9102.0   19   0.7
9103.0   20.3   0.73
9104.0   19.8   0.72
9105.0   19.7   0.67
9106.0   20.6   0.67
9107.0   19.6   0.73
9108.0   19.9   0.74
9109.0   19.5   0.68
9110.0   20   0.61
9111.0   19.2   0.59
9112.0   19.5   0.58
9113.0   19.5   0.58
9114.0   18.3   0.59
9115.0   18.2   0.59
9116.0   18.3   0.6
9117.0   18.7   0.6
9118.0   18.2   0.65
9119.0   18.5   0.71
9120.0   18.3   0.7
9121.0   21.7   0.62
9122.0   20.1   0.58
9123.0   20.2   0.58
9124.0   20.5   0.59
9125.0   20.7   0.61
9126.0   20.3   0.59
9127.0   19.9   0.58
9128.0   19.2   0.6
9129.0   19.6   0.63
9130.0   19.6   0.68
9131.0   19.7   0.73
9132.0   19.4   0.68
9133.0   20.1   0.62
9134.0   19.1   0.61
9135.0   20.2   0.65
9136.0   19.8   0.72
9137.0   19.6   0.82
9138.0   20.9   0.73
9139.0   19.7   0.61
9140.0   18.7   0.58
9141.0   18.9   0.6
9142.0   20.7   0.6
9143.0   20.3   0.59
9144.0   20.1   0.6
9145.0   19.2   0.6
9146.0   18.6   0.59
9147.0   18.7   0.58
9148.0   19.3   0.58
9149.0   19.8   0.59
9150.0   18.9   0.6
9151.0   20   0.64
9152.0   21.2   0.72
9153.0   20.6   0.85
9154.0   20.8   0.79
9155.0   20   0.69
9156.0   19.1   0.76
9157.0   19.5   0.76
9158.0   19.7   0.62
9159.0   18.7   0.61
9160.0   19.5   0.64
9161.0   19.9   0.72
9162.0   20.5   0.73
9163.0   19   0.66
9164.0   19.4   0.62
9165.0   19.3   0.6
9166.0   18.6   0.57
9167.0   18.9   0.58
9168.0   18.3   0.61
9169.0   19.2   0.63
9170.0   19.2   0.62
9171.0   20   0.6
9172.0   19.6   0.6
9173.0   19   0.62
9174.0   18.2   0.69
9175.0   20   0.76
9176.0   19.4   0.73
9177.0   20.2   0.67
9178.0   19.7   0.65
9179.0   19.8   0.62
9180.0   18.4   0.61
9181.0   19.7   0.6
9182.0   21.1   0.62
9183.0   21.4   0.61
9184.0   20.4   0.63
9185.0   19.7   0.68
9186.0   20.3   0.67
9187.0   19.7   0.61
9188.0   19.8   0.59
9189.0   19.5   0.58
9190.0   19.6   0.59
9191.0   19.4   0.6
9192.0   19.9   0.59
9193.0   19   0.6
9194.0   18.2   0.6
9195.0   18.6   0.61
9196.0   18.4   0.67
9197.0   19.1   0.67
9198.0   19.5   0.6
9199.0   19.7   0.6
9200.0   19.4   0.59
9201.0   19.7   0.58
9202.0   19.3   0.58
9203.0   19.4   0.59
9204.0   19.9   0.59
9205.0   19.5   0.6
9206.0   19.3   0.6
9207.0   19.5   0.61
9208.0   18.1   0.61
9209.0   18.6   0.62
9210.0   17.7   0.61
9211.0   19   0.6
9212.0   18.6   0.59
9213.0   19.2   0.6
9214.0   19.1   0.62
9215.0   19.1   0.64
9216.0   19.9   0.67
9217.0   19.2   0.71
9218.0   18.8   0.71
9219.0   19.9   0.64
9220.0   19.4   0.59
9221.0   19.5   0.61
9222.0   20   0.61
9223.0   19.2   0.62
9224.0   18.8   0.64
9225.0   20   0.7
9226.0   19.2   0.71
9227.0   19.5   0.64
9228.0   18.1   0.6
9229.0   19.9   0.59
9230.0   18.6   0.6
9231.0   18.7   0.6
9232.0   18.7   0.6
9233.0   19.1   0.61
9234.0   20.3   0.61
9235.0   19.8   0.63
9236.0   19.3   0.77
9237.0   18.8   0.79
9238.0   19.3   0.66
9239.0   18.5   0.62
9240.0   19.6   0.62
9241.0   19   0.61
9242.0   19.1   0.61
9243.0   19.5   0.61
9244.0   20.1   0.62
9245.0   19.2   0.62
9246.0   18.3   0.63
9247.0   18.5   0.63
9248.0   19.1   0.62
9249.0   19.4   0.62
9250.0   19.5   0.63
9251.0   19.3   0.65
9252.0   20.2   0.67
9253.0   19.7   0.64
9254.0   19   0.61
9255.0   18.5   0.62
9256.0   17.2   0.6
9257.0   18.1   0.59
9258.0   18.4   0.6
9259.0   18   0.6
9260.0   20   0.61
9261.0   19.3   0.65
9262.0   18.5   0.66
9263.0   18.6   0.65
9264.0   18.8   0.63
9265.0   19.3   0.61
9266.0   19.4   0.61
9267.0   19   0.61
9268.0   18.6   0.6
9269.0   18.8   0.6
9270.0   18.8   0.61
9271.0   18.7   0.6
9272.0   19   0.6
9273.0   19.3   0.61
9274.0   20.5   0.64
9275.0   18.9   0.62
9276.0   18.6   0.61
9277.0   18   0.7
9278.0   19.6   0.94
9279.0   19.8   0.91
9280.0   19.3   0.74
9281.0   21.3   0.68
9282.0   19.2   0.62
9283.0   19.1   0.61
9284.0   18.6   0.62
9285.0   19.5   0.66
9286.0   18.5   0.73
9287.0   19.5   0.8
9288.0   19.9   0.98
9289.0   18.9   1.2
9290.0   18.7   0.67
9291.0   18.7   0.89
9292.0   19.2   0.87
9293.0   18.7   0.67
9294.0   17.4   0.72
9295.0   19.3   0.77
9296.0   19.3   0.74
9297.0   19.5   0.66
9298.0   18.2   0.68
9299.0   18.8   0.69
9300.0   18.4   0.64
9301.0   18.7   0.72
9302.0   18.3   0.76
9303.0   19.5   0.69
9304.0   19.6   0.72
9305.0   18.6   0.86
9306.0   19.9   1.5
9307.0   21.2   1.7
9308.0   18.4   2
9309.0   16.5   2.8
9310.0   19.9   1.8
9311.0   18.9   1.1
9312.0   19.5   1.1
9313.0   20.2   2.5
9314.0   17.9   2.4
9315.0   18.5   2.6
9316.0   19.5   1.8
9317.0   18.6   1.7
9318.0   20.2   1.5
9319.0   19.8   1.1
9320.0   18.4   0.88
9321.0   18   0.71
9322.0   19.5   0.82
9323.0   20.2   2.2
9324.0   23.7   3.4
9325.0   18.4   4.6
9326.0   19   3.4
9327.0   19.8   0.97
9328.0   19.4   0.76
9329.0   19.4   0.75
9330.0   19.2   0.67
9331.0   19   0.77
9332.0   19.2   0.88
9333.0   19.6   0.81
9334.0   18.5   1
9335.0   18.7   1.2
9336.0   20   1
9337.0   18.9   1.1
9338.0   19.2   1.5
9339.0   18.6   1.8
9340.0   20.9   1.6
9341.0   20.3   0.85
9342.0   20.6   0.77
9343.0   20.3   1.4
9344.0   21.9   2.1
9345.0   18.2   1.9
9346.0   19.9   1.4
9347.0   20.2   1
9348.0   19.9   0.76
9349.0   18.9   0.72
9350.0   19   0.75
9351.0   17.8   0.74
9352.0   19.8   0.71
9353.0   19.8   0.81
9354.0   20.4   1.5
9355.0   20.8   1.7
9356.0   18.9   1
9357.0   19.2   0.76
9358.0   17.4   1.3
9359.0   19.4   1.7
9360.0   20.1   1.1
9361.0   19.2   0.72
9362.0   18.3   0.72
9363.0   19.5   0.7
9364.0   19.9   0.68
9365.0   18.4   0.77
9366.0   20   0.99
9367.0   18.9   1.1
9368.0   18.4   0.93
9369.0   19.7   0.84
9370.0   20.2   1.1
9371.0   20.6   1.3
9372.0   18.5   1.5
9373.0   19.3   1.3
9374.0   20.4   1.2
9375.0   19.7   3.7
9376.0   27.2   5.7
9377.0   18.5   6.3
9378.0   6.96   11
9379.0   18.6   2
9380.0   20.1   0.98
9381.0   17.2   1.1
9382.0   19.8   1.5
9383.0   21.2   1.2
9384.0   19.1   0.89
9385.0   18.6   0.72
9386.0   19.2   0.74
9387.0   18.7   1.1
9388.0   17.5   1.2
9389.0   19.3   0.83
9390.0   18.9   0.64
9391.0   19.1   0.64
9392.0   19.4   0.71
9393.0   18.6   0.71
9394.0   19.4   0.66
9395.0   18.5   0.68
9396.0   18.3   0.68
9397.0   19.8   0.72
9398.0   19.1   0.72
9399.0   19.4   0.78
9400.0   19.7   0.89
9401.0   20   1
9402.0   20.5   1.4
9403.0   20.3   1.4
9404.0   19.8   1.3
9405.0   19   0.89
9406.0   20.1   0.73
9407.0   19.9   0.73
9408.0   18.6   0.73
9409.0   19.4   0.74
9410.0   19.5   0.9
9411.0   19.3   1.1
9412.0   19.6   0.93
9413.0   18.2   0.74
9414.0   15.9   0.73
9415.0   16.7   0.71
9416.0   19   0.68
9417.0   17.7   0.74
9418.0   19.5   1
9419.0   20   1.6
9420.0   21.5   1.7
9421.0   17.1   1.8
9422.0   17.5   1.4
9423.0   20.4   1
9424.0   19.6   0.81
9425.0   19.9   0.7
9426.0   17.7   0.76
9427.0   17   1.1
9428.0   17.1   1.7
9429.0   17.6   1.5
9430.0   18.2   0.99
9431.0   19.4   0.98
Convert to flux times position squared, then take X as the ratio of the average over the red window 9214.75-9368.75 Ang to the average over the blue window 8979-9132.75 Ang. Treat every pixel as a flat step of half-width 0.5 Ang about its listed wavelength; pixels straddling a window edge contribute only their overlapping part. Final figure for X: 1.03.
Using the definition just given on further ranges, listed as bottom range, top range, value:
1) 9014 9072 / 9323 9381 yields 1.04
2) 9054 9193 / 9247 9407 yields 1.02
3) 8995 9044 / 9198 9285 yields 1.03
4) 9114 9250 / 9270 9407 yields 1.03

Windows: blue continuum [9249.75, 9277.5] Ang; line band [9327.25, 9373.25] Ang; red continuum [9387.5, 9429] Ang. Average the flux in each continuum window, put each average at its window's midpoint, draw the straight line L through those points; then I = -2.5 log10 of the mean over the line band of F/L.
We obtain -0.03 mag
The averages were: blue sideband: 18.9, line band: 19.4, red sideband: 19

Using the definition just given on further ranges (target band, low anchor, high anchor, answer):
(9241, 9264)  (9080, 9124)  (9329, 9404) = 0.02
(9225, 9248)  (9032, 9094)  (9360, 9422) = 0.02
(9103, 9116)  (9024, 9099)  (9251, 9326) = 0.01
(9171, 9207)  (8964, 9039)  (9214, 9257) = -0.01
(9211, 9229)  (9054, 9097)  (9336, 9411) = 0.01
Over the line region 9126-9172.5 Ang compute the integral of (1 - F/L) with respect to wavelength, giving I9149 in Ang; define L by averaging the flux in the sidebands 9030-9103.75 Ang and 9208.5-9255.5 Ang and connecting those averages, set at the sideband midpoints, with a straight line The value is -0.1 Ang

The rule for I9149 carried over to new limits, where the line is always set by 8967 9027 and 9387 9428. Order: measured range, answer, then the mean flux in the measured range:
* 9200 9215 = 0.2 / 19.1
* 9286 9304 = 0.2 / 18.9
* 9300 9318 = 0.1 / 19.1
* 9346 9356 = -0.3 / 19.6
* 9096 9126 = -0.3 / 19.6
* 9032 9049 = -0.5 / 20.1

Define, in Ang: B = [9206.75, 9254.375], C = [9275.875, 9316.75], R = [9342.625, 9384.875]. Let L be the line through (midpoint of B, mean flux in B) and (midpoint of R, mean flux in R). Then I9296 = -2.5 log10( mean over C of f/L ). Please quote 0.01 mag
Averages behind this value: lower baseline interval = 19.2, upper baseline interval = 19.3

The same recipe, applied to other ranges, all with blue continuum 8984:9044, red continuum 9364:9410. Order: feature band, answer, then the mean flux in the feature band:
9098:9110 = -0.02 mag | 19.8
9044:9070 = -0.03 mag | 20.2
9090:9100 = -0.01 mag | 19.7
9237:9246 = 0.01 mag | 19.2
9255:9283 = 0.02 mag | 19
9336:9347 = -0.04 mag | 19.9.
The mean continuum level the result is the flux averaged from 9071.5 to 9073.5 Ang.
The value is 20.1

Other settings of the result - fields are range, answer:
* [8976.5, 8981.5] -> 19.2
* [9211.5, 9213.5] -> 18.9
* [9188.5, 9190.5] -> 19.6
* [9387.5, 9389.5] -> 18.4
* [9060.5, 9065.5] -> 20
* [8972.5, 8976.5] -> 19.6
